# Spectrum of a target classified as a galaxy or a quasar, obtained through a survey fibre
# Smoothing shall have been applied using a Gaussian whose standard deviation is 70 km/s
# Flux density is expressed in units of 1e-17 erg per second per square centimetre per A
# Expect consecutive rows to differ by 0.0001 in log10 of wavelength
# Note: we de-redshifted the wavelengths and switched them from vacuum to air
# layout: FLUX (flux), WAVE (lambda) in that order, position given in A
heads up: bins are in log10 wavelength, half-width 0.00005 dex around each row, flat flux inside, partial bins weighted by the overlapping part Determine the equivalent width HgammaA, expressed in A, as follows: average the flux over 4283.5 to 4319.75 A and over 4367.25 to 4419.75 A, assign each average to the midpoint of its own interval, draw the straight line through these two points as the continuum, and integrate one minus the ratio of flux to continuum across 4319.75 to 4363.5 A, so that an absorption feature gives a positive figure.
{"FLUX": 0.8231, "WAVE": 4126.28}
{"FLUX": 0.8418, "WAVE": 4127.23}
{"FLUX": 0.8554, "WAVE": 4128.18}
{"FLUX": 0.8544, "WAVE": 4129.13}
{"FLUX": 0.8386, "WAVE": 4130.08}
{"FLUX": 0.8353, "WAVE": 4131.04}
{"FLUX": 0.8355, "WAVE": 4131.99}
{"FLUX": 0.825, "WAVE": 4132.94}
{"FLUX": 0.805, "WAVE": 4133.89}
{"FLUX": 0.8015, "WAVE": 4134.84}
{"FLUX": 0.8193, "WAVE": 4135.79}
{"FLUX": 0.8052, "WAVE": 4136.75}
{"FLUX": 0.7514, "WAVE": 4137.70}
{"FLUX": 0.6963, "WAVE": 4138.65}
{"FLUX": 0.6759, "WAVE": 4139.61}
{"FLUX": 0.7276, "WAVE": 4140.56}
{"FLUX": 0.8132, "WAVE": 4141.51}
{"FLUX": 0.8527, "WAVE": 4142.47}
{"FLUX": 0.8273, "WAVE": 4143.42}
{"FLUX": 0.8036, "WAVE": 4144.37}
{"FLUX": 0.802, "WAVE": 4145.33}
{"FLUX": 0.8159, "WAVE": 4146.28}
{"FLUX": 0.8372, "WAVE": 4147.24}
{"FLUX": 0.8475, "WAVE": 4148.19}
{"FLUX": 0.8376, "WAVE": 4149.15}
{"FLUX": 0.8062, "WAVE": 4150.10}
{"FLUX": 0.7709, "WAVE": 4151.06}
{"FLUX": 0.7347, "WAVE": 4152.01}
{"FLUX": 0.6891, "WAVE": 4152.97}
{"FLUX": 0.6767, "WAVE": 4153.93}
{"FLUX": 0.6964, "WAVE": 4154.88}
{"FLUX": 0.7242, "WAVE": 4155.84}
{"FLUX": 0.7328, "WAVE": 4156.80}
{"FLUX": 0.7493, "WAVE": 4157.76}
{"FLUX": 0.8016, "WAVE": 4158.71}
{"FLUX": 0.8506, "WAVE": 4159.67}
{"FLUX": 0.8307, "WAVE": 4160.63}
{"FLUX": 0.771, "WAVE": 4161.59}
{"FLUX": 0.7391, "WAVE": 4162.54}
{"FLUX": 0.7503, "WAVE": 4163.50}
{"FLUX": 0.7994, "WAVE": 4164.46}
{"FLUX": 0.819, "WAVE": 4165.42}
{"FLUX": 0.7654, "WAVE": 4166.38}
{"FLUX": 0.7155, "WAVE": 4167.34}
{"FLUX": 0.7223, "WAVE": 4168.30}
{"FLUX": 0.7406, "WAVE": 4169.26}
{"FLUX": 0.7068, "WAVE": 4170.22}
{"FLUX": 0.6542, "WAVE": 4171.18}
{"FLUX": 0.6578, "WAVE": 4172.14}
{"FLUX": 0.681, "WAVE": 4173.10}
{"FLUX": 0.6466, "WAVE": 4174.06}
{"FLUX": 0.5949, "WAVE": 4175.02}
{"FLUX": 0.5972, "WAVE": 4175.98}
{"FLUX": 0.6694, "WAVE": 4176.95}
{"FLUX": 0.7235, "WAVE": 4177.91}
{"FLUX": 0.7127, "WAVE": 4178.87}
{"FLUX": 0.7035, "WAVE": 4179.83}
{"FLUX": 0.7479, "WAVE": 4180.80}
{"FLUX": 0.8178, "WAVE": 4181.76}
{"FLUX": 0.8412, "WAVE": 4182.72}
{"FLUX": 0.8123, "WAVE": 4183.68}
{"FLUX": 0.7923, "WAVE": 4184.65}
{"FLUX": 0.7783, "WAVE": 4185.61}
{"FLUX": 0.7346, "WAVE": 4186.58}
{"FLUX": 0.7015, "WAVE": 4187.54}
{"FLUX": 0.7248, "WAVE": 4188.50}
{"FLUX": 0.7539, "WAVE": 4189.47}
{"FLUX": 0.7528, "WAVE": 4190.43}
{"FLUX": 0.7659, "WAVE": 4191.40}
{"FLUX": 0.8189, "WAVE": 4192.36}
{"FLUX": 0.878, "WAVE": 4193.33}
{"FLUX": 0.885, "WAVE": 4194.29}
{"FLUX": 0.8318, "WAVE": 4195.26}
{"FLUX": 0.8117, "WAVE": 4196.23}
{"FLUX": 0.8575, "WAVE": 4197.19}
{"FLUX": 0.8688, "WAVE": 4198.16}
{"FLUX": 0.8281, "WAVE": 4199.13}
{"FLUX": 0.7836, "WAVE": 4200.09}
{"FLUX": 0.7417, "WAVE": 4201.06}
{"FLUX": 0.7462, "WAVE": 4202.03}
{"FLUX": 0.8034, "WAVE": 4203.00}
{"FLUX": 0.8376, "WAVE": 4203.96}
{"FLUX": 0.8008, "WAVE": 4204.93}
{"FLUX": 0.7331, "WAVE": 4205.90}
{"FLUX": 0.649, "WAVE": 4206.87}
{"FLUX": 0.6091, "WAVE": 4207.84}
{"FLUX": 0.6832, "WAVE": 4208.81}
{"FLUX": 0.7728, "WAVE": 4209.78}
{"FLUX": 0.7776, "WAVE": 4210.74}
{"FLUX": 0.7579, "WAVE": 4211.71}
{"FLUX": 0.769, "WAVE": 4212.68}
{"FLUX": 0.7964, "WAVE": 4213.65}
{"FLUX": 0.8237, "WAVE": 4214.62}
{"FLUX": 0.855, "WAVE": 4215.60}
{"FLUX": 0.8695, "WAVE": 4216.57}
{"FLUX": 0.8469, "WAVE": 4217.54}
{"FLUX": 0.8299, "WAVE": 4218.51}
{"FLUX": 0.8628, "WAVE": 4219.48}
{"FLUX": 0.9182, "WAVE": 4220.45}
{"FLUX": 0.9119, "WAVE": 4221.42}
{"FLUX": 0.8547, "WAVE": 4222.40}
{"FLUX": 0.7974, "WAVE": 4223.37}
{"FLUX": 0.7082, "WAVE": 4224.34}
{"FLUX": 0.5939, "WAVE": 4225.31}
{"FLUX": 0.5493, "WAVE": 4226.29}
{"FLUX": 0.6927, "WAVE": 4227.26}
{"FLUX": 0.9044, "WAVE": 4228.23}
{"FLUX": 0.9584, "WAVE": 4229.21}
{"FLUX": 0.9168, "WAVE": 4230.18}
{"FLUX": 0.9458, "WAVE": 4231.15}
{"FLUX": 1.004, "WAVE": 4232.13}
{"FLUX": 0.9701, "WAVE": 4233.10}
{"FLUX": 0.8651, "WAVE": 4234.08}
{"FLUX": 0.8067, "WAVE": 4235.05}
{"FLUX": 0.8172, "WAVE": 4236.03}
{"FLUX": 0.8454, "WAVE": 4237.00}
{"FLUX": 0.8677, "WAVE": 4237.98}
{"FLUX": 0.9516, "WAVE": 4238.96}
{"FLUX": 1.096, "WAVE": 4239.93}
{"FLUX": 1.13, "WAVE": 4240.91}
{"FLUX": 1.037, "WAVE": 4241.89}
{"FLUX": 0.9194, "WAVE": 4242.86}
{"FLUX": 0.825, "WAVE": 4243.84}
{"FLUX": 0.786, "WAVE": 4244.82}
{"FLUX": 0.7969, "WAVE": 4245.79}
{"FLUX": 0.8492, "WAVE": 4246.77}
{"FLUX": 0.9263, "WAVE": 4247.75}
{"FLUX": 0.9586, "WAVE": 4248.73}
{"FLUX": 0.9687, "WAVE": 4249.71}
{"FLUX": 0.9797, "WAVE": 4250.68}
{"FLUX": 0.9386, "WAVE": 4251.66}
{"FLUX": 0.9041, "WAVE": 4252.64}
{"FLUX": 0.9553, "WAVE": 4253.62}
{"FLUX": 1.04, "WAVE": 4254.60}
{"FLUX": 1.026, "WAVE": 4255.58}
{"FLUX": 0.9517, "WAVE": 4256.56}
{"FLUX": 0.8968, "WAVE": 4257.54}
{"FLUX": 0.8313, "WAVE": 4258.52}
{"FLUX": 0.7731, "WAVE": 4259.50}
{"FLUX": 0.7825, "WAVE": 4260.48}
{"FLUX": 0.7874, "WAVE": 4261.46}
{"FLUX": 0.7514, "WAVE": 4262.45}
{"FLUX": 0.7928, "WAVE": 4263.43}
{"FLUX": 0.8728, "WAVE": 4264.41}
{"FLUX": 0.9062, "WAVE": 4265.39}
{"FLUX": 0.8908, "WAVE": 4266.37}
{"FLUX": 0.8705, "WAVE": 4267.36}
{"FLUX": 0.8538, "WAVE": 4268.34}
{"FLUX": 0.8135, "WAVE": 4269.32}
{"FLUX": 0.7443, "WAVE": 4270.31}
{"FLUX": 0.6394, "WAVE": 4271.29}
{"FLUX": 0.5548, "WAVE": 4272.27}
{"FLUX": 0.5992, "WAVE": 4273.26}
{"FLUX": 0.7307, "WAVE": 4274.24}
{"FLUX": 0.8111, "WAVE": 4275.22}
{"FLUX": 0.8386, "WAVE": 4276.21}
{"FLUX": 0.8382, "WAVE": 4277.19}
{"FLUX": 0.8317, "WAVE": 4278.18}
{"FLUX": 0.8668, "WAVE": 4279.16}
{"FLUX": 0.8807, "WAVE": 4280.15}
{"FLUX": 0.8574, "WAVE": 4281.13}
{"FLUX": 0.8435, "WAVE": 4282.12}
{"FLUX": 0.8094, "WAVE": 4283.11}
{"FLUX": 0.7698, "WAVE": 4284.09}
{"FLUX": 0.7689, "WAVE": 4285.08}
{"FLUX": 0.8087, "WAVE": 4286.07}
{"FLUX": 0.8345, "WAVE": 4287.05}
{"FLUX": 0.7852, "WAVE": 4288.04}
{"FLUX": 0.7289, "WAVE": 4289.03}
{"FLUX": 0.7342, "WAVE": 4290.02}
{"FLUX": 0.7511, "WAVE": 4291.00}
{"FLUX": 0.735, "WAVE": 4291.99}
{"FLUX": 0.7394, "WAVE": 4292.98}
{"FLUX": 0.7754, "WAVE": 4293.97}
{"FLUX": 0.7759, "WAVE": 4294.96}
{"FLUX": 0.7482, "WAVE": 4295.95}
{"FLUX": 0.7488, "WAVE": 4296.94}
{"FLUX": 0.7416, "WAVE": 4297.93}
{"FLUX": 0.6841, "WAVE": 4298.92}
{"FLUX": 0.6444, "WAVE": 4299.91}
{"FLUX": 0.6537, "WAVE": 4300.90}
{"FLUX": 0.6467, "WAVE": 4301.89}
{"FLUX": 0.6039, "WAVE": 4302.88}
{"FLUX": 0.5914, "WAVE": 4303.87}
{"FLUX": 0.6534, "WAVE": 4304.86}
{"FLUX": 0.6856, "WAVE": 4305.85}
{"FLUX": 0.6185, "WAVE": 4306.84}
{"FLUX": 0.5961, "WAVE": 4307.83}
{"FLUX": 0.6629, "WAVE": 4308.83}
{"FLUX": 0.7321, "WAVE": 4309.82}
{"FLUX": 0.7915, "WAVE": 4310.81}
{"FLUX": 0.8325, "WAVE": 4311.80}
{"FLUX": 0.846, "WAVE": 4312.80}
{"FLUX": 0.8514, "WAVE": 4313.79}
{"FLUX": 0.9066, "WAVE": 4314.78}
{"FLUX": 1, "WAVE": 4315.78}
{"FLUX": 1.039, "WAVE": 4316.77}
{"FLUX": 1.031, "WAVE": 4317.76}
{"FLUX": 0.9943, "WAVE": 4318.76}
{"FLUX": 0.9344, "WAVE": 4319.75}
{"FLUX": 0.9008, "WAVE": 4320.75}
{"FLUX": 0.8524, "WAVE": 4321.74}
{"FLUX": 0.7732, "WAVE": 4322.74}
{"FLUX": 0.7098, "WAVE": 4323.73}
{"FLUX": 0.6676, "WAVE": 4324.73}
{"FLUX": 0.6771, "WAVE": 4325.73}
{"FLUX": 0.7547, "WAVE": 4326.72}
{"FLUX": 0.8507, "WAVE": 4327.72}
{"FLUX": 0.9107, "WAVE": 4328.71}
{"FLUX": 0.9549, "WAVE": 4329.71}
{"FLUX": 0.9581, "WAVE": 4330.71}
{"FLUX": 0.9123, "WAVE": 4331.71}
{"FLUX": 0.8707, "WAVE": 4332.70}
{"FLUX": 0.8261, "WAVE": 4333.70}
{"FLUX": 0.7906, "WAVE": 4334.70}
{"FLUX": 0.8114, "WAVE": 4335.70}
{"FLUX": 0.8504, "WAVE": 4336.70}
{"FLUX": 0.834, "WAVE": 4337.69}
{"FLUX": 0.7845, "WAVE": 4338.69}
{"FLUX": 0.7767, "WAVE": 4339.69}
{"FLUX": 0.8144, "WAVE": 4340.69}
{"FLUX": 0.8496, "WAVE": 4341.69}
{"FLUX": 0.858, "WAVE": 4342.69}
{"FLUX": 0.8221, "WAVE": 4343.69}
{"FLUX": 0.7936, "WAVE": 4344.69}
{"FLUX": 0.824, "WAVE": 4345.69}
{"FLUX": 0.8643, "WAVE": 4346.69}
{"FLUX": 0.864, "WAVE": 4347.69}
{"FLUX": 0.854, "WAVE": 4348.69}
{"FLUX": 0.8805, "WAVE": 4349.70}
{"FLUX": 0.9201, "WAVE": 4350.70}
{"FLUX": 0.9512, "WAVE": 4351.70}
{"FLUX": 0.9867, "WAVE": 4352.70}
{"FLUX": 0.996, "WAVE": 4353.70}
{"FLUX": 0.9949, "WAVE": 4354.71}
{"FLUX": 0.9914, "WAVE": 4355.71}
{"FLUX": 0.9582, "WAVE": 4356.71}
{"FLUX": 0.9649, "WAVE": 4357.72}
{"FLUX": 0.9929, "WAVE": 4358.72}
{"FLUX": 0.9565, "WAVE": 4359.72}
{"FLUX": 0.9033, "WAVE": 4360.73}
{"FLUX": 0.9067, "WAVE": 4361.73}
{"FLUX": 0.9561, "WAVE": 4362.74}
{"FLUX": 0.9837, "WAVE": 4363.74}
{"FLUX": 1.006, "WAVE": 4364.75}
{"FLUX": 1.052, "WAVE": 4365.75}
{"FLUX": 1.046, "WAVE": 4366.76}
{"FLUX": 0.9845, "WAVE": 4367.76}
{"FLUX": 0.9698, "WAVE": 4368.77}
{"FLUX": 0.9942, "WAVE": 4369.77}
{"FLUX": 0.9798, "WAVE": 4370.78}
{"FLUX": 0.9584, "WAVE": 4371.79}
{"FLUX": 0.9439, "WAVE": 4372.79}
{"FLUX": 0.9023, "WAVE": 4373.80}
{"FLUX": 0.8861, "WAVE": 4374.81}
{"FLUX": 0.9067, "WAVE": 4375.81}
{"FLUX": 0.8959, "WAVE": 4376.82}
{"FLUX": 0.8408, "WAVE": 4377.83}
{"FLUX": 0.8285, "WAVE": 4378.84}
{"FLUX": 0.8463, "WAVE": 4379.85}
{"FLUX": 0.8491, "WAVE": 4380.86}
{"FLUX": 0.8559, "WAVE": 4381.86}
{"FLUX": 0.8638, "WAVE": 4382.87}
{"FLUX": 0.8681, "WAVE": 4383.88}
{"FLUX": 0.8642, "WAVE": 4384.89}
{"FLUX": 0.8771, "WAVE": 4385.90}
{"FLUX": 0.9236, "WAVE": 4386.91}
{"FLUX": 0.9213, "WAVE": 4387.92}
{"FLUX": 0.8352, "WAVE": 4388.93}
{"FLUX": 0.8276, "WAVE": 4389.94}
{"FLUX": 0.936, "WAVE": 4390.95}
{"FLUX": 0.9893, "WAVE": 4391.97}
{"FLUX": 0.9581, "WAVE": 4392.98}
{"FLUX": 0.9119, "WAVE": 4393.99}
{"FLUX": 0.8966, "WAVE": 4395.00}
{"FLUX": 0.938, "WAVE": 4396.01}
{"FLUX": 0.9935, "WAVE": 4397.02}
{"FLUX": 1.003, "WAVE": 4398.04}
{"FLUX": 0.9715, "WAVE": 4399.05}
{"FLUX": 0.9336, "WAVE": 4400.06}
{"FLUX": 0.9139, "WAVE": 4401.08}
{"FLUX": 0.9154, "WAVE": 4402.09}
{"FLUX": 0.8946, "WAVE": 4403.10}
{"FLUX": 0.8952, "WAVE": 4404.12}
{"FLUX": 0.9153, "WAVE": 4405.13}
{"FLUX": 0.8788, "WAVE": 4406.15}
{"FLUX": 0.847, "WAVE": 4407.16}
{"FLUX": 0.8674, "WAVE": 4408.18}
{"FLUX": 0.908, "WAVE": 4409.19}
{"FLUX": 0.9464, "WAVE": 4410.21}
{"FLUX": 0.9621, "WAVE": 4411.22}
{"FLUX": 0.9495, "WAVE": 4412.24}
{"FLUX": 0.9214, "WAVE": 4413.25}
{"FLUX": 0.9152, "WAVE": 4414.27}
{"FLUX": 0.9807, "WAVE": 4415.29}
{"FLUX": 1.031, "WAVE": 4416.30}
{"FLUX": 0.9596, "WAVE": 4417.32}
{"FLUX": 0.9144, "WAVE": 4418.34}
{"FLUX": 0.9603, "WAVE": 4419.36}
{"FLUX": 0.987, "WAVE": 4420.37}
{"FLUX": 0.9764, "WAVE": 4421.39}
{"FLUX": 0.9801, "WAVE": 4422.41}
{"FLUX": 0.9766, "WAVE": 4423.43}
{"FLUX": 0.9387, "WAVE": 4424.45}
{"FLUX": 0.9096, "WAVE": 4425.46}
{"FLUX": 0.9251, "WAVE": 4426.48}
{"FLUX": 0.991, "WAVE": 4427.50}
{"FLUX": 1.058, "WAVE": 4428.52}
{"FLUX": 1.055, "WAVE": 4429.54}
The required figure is -2.0 A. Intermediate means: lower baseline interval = 0.767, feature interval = 0.871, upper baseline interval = 0.918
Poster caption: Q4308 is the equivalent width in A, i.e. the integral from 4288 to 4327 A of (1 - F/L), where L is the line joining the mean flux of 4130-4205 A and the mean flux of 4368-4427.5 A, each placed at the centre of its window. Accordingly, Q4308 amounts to 4.4 A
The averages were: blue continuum 0.769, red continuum 0.922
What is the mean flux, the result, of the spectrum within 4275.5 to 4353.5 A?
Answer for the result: 0.808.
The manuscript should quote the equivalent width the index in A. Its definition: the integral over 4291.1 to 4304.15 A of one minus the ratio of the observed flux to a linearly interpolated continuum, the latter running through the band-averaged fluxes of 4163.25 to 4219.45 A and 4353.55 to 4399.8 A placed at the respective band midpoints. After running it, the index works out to 2.4 A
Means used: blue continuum 0.762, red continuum 0.933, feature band 0.702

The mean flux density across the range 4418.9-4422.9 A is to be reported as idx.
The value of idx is 0.977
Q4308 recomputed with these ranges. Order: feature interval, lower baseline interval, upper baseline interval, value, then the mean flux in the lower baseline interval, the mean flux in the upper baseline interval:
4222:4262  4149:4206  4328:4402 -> -3.6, 0.758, 0.909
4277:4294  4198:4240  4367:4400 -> 1.2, 0.816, 0.915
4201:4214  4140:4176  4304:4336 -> 0.5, 0.754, 0.822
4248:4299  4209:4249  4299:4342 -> 0.6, 0.856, 0.8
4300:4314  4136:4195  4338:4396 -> 2.8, 0.757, 0.91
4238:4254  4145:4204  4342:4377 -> -2.1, 0.762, 0.936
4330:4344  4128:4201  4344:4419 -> 0.8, 0.77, 0.924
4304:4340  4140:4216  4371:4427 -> 1.8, 0.764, 0.919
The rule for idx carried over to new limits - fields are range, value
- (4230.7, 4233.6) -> 0.971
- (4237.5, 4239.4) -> 0.907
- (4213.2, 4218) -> 0.837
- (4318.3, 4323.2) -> 0.891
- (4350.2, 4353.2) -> 0.955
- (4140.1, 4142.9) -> 0.797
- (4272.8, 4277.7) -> 0.765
